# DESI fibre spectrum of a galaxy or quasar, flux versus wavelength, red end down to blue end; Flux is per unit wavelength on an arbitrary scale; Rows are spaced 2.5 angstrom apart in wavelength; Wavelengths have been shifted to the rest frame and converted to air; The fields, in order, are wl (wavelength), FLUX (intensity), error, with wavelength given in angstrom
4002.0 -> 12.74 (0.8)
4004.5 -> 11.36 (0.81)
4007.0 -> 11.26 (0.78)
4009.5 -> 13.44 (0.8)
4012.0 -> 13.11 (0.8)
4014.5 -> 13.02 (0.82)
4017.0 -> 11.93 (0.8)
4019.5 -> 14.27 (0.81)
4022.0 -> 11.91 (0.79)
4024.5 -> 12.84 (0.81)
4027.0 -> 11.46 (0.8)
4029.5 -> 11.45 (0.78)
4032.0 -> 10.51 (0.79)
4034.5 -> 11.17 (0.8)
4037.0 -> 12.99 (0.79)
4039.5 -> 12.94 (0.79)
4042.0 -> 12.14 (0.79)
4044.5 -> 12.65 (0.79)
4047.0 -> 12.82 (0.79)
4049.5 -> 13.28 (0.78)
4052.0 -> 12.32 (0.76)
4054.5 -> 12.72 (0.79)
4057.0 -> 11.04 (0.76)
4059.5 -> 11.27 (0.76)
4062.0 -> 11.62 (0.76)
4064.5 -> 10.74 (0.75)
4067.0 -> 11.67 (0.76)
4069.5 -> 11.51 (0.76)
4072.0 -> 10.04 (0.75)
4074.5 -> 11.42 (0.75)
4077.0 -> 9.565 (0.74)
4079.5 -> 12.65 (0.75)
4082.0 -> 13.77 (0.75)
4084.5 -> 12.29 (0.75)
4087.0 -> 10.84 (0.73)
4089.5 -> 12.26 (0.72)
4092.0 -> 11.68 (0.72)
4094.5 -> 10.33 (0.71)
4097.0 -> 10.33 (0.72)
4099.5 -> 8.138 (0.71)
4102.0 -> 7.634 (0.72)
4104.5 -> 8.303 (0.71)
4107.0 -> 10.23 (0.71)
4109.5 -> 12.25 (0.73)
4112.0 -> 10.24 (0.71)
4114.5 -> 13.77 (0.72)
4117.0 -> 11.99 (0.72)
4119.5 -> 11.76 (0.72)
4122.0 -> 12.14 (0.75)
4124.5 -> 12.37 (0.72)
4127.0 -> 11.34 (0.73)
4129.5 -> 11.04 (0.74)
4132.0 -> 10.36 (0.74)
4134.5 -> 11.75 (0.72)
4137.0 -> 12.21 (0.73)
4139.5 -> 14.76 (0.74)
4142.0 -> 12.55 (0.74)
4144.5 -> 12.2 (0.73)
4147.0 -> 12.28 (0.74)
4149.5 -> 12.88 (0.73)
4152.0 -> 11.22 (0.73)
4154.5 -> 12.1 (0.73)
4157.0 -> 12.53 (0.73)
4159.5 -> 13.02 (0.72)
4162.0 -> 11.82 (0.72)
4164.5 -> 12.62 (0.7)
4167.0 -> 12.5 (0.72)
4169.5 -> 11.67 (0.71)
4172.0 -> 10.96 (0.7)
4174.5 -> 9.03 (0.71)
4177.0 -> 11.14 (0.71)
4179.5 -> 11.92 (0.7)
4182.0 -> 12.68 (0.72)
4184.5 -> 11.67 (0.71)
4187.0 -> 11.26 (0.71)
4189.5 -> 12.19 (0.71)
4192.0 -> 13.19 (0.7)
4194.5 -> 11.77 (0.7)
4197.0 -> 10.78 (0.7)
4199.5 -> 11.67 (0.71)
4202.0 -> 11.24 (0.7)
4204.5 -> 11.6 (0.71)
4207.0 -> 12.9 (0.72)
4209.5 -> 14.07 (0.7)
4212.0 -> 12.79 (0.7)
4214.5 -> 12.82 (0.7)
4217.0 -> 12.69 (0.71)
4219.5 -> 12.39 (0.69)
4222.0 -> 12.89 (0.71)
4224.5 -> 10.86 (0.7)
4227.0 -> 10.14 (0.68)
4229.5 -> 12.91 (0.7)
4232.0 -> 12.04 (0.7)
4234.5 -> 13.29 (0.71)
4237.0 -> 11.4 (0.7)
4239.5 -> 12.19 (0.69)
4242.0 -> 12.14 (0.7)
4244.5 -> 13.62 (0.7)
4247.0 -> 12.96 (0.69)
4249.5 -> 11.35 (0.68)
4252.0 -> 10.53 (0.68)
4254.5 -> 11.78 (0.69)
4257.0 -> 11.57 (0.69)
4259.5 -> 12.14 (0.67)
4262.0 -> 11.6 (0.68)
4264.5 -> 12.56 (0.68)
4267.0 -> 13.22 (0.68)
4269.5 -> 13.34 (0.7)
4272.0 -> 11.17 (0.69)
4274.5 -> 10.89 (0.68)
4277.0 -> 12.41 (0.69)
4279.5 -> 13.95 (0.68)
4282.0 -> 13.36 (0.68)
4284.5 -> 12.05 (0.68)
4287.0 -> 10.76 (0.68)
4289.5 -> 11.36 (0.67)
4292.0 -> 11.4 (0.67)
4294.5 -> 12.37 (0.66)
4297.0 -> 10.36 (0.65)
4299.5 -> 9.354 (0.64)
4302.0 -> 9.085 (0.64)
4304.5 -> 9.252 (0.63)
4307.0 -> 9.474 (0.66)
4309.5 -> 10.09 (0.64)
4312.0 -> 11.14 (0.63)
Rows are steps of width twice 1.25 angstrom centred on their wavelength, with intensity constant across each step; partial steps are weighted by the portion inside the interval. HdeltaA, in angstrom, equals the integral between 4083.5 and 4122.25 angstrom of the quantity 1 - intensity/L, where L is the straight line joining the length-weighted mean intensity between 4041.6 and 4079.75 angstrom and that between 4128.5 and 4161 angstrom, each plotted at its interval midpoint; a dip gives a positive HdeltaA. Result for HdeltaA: 3.61 angstrom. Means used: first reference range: 11.7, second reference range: 12.2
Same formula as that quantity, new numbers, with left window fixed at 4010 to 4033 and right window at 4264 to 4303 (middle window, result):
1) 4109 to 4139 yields 0.7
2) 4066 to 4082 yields 1.1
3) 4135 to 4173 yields -1.0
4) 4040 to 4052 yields -0.4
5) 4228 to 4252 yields -1.0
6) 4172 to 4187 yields 0.9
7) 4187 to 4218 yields -0.9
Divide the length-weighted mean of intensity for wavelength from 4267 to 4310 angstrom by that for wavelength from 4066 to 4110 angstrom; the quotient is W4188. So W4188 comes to 1.05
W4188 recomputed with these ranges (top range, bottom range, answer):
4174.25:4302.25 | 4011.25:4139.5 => 1.03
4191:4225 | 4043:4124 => 1.08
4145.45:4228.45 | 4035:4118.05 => 1.05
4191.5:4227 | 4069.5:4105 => 1.13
